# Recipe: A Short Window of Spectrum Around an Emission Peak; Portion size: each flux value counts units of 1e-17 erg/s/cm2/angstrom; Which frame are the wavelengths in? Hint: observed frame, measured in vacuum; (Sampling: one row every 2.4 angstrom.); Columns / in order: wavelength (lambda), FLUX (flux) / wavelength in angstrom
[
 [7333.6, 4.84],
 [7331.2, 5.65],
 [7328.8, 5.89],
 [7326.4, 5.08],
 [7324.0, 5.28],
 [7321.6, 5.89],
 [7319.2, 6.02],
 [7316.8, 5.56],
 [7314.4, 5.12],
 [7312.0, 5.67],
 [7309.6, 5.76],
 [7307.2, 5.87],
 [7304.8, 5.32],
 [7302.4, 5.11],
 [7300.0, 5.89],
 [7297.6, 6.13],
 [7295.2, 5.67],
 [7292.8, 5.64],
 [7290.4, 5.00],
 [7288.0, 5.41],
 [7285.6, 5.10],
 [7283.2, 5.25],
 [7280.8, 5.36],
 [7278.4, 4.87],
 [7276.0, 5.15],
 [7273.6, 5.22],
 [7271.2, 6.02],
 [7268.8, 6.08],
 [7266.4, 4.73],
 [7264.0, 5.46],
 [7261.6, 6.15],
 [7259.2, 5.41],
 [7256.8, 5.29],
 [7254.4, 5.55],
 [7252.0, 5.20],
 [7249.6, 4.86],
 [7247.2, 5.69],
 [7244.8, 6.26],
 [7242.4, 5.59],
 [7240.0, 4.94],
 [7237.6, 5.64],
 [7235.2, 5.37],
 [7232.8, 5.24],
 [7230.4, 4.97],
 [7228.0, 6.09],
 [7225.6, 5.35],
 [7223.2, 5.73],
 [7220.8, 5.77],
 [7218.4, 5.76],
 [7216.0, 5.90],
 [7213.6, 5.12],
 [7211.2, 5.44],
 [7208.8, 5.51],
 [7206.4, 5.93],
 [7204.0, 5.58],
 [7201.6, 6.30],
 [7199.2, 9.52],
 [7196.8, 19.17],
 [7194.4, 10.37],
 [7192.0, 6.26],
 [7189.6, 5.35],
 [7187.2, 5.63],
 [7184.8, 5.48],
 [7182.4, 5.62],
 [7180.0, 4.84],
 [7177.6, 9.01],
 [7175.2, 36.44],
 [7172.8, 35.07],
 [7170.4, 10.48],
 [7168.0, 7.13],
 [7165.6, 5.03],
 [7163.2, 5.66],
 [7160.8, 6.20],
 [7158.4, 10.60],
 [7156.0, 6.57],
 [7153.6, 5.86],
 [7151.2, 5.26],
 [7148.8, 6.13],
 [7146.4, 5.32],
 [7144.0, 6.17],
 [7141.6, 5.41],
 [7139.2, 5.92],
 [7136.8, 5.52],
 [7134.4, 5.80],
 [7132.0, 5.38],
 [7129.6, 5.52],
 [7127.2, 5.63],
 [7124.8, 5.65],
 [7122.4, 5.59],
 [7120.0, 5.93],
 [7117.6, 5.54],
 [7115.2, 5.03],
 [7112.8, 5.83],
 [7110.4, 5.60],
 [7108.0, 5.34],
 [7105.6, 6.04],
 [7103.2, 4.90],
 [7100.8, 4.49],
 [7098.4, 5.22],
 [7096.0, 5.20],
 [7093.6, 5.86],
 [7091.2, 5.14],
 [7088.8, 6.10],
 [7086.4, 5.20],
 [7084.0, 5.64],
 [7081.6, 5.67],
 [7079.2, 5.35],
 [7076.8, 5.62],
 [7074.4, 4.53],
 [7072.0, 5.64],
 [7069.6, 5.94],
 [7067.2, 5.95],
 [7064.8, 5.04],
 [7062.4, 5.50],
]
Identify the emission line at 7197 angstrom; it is [N II] 6583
